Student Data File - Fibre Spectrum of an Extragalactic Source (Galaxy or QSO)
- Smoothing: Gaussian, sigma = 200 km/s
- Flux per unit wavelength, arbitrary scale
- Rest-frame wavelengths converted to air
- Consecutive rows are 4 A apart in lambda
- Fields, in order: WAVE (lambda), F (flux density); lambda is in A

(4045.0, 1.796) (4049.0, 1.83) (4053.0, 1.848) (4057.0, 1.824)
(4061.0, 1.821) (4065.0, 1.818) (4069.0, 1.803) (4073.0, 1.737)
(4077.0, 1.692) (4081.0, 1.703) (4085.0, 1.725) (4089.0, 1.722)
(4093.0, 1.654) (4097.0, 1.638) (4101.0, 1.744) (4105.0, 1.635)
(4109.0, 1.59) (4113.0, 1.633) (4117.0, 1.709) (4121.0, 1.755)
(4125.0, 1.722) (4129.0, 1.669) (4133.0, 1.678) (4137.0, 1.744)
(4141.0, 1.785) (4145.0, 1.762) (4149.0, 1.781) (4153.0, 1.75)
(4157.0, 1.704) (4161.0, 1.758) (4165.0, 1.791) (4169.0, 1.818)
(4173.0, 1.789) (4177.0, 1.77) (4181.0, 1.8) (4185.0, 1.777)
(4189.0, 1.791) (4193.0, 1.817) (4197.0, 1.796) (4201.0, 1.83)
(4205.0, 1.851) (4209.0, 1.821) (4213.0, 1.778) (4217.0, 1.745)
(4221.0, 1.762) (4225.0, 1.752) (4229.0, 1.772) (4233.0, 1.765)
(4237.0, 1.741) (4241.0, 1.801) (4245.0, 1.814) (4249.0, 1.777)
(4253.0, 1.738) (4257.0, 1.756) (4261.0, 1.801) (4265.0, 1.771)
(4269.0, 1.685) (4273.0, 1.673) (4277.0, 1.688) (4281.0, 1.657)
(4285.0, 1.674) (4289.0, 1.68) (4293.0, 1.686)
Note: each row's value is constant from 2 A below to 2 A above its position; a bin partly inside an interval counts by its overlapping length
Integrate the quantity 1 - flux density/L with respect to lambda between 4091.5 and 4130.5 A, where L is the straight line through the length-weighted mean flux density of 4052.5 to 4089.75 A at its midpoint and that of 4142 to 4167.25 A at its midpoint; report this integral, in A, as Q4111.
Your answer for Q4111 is 2.0 A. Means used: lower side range 1.77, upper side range 1.76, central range 1.68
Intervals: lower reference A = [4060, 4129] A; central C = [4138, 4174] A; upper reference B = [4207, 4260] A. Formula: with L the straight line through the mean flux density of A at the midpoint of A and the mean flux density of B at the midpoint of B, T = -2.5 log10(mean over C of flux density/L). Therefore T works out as -0.02 mag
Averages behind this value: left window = 1.71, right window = 1.77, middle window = 1.77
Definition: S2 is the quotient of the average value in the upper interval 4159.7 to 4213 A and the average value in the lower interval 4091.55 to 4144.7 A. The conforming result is 1.06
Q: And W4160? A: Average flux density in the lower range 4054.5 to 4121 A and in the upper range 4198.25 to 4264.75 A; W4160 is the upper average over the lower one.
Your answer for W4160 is 1.0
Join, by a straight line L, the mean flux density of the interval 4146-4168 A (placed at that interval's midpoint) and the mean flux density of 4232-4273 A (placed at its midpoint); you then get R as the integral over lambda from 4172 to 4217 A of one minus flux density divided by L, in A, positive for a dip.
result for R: -1.01 A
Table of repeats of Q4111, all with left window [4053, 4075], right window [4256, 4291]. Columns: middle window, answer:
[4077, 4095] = 1.0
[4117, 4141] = 0.8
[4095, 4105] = 0.6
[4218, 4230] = -0.2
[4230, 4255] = -0.7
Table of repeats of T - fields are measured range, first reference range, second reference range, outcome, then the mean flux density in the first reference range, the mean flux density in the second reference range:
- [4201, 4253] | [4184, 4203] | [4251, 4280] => -0.01 mag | 1.8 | 1.73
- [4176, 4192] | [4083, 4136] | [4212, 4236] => -0.03 mag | 1.68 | 1.76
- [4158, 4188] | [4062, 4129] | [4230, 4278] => -0.03 mag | 1.71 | 1.75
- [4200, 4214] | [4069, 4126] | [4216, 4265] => -0.04 mag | 1.69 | 1.77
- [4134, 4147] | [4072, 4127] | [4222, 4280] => -0.03 mag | 1.69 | 1.75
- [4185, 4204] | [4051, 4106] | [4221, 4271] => -0.03 mag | 1.74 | 1.76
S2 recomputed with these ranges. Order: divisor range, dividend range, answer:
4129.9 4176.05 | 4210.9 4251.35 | 1.01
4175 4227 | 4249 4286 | 0.96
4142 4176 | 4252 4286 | 0.97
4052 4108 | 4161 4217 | 1.04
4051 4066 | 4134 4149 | 0.96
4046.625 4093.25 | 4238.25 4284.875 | 0.98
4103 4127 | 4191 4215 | 1.08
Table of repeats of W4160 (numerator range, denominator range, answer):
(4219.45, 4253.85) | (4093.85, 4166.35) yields 1.03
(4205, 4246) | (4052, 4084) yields 1.00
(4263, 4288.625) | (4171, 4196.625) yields 0.94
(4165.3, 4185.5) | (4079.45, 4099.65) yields 1.06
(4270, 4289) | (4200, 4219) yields 0.93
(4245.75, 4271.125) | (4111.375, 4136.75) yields 1.03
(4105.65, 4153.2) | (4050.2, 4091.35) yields 0.97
